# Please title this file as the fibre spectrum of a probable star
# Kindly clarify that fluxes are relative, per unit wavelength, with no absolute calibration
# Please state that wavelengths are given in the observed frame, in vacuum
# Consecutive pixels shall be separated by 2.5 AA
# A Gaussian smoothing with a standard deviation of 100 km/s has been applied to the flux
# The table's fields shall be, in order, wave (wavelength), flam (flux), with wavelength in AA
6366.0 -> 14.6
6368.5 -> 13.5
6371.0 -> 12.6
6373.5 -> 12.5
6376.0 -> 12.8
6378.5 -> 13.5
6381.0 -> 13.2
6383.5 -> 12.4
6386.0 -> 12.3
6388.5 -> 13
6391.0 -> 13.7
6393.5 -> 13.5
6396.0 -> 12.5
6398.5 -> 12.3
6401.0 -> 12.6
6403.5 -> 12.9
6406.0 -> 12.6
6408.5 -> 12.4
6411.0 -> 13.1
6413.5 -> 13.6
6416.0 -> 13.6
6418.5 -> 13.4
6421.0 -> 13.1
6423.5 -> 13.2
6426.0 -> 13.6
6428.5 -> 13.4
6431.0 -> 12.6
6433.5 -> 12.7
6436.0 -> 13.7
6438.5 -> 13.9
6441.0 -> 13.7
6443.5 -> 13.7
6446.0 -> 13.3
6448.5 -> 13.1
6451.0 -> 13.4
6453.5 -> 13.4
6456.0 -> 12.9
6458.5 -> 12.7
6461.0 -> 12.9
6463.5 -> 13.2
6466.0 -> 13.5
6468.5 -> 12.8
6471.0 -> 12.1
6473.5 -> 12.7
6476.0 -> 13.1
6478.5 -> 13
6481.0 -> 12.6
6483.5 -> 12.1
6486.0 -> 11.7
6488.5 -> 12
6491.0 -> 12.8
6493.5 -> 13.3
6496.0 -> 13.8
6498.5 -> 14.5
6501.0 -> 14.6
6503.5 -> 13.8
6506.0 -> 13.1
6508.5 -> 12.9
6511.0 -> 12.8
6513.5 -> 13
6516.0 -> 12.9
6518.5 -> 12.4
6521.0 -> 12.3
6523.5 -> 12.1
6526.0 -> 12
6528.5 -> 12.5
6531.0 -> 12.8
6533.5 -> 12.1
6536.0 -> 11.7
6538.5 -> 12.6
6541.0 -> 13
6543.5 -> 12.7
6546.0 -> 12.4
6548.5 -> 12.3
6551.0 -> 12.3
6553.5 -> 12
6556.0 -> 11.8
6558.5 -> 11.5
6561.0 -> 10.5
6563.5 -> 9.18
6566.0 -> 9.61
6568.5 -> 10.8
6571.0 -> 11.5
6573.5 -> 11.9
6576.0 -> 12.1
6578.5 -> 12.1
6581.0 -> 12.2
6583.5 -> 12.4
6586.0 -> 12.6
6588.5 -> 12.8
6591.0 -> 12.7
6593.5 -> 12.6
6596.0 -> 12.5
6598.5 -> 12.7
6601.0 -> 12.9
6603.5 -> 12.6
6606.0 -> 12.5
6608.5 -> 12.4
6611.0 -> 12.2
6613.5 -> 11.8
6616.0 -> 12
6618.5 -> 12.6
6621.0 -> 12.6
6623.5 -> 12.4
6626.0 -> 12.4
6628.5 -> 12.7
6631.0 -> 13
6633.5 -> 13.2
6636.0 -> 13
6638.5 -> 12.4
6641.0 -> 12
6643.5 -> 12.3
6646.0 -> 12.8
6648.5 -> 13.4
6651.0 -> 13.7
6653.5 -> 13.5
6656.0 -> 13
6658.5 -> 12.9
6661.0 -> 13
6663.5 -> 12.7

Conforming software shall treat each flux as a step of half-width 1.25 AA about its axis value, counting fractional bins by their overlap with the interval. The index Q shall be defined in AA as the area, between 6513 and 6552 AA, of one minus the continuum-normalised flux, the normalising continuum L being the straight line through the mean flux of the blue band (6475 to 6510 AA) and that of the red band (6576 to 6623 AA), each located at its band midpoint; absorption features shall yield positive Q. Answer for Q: 1.26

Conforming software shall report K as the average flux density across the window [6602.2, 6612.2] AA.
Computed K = 12.4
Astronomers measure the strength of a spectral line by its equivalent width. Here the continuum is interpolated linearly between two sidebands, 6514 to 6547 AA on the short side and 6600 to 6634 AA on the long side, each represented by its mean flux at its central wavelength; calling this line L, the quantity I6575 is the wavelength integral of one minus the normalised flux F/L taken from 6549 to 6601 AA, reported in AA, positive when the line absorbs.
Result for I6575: 2.70 AA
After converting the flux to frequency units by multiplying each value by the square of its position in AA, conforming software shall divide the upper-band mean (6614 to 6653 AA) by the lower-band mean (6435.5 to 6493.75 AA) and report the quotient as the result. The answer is 1.0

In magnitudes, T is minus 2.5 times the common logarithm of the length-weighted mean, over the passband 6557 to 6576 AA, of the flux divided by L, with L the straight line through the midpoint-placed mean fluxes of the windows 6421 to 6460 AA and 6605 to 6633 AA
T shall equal 0.17 mag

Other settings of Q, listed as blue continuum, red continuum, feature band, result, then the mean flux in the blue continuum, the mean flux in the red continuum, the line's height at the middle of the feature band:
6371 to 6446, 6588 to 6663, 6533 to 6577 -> 4.0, 13.1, 12.7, 12.8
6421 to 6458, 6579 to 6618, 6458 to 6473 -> 0.3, 13.3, 12.5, 13.2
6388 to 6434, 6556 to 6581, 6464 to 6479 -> -0.7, 13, 11.1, 12.3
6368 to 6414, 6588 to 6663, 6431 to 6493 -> -0.7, 12.9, 12.7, 12.8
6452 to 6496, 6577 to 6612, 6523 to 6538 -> 0.5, 12.8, 12.5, 12.7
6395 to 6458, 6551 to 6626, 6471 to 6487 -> 0.3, 13.1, 12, 12.8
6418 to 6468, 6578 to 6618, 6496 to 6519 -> -0.8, 13.3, 12.4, 12.9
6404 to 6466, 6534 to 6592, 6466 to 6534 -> -1.6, 13.2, 11.9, 12.5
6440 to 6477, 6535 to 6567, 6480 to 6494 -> 0.3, 13.1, 11.7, 12.7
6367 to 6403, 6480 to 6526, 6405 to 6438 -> -0.7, 12.9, 12.9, 12.9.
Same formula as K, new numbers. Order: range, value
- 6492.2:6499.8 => 13.9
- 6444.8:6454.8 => 13.3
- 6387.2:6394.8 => 13.4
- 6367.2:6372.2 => 13.1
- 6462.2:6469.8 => 13.2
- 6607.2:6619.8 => 12.2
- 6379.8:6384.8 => 12.8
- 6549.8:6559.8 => 11.9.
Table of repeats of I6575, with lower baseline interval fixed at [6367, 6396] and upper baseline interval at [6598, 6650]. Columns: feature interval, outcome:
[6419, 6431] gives -0.3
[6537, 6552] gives 0.2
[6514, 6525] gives 0.3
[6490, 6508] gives -1.3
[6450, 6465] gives -0.3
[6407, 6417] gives -0.2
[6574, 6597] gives 0.4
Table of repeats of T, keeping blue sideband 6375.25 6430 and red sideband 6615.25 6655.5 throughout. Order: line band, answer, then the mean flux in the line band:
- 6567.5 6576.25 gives 0.12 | 11.5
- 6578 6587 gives 0.04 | 12.3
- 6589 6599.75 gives 0.01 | 12.6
